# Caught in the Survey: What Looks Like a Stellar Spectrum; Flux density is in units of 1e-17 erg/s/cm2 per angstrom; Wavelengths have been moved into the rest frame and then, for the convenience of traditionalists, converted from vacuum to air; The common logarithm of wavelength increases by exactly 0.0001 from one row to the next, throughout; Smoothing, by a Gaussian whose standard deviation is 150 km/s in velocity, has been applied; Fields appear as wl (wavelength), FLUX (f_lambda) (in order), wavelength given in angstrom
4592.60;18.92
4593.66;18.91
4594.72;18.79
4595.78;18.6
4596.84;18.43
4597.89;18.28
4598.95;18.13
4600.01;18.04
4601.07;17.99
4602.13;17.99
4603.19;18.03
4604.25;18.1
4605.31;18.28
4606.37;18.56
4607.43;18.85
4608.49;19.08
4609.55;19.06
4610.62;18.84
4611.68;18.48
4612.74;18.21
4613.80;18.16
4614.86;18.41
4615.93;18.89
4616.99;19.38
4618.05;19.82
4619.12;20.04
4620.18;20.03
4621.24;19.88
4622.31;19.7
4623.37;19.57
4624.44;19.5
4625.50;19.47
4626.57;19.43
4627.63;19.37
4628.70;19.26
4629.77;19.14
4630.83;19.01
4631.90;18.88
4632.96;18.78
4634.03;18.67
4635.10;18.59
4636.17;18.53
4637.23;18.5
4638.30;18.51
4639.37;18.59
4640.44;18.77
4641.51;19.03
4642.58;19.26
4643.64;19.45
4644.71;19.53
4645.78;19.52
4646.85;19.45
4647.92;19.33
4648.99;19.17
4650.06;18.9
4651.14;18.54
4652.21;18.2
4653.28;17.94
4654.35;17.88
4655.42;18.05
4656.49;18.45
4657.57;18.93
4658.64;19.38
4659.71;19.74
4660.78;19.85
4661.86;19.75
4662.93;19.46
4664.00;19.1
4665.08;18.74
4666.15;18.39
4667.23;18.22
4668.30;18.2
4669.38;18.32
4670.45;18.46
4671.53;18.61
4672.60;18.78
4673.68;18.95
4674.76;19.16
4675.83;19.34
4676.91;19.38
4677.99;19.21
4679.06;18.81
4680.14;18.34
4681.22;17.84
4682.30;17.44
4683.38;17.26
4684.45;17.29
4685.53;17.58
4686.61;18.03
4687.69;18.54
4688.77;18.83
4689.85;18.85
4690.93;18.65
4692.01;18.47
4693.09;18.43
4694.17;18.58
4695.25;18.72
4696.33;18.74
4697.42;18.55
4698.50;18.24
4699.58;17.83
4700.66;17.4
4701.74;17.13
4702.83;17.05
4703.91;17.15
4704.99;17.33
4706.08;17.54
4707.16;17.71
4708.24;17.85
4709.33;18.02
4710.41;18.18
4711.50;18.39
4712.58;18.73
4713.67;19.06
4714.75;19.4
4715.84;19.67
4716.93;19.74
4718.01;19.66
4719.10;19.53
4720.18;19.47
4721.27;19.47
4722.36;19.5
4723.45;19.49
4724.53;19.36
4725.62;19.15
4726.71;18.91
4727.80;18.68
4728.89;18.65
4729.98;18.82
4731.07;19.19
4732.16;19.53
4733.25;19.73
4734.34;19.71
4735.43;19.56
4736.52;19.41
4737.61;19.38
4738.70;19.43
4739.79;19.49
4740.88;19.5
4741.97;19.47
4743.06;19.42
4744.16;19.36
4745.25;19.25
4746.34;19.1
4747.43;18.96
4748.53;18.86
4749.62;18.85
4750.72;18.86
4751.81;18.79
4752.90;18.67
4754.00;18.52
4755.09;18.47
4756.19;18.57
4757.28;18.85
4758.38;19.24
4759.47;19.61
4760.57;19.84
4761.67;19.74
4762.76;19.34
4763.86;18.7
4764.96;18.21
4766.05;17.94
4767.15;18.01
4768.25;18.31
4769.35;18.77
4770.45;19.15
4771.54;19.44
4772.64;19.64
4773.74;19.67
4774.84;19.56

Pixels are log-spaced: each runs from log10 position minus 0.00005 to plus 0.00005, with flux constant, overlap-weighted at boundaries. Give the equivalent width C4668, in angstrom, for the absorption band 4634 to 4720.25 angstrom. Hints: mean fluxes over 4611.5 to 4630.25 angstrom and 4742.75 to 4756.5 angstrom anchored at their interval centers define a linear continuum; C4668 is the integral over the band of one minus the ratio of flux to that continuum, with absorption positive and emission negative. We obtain 2.3 angstrom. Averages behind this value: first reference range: 19.3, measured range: 18.6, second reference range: 18.9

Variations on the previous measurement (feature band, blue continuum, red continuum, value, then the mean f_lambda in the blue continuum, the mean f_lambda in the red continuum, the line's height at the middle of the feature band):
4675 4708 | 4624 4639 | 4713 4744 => 1.8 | 19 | 19.4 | 19.2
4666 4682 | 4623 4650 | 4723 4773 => 0.4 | 19.1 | 19.1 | 19.1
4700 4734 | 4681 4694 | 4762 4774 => -0.6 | 18.1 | 18.8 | 18.4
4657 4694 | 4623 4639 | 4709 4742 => 0.9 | 19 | 19.2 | 19.1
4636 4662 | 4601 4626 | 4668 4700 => -0.3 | 18.9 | 18.4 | 18.7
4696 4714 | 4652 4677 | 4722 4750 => 1.1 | 18.8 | 19.3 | 19.1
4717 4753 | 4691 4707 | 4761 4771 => -1.8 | 18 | 18.7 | 18.4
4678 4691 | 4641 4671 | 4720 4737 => 0.6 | 18.9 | 19.3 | 19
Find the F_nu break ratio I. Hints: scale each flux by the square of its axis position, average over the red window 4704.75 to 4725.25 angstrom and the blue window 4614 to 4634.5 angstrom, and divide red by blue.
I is 1.02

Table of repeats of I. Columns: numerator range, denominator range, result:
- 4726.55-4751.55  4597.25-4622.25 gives 1.08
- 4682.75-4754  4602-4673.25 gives 1.03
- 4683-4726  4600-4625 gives 1.02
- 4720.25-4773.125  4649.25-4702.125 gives 1.06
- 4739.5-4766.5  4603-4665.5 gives 1.05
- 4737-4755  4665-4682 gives 1.06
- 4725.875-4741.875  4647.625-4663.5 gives 1.06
